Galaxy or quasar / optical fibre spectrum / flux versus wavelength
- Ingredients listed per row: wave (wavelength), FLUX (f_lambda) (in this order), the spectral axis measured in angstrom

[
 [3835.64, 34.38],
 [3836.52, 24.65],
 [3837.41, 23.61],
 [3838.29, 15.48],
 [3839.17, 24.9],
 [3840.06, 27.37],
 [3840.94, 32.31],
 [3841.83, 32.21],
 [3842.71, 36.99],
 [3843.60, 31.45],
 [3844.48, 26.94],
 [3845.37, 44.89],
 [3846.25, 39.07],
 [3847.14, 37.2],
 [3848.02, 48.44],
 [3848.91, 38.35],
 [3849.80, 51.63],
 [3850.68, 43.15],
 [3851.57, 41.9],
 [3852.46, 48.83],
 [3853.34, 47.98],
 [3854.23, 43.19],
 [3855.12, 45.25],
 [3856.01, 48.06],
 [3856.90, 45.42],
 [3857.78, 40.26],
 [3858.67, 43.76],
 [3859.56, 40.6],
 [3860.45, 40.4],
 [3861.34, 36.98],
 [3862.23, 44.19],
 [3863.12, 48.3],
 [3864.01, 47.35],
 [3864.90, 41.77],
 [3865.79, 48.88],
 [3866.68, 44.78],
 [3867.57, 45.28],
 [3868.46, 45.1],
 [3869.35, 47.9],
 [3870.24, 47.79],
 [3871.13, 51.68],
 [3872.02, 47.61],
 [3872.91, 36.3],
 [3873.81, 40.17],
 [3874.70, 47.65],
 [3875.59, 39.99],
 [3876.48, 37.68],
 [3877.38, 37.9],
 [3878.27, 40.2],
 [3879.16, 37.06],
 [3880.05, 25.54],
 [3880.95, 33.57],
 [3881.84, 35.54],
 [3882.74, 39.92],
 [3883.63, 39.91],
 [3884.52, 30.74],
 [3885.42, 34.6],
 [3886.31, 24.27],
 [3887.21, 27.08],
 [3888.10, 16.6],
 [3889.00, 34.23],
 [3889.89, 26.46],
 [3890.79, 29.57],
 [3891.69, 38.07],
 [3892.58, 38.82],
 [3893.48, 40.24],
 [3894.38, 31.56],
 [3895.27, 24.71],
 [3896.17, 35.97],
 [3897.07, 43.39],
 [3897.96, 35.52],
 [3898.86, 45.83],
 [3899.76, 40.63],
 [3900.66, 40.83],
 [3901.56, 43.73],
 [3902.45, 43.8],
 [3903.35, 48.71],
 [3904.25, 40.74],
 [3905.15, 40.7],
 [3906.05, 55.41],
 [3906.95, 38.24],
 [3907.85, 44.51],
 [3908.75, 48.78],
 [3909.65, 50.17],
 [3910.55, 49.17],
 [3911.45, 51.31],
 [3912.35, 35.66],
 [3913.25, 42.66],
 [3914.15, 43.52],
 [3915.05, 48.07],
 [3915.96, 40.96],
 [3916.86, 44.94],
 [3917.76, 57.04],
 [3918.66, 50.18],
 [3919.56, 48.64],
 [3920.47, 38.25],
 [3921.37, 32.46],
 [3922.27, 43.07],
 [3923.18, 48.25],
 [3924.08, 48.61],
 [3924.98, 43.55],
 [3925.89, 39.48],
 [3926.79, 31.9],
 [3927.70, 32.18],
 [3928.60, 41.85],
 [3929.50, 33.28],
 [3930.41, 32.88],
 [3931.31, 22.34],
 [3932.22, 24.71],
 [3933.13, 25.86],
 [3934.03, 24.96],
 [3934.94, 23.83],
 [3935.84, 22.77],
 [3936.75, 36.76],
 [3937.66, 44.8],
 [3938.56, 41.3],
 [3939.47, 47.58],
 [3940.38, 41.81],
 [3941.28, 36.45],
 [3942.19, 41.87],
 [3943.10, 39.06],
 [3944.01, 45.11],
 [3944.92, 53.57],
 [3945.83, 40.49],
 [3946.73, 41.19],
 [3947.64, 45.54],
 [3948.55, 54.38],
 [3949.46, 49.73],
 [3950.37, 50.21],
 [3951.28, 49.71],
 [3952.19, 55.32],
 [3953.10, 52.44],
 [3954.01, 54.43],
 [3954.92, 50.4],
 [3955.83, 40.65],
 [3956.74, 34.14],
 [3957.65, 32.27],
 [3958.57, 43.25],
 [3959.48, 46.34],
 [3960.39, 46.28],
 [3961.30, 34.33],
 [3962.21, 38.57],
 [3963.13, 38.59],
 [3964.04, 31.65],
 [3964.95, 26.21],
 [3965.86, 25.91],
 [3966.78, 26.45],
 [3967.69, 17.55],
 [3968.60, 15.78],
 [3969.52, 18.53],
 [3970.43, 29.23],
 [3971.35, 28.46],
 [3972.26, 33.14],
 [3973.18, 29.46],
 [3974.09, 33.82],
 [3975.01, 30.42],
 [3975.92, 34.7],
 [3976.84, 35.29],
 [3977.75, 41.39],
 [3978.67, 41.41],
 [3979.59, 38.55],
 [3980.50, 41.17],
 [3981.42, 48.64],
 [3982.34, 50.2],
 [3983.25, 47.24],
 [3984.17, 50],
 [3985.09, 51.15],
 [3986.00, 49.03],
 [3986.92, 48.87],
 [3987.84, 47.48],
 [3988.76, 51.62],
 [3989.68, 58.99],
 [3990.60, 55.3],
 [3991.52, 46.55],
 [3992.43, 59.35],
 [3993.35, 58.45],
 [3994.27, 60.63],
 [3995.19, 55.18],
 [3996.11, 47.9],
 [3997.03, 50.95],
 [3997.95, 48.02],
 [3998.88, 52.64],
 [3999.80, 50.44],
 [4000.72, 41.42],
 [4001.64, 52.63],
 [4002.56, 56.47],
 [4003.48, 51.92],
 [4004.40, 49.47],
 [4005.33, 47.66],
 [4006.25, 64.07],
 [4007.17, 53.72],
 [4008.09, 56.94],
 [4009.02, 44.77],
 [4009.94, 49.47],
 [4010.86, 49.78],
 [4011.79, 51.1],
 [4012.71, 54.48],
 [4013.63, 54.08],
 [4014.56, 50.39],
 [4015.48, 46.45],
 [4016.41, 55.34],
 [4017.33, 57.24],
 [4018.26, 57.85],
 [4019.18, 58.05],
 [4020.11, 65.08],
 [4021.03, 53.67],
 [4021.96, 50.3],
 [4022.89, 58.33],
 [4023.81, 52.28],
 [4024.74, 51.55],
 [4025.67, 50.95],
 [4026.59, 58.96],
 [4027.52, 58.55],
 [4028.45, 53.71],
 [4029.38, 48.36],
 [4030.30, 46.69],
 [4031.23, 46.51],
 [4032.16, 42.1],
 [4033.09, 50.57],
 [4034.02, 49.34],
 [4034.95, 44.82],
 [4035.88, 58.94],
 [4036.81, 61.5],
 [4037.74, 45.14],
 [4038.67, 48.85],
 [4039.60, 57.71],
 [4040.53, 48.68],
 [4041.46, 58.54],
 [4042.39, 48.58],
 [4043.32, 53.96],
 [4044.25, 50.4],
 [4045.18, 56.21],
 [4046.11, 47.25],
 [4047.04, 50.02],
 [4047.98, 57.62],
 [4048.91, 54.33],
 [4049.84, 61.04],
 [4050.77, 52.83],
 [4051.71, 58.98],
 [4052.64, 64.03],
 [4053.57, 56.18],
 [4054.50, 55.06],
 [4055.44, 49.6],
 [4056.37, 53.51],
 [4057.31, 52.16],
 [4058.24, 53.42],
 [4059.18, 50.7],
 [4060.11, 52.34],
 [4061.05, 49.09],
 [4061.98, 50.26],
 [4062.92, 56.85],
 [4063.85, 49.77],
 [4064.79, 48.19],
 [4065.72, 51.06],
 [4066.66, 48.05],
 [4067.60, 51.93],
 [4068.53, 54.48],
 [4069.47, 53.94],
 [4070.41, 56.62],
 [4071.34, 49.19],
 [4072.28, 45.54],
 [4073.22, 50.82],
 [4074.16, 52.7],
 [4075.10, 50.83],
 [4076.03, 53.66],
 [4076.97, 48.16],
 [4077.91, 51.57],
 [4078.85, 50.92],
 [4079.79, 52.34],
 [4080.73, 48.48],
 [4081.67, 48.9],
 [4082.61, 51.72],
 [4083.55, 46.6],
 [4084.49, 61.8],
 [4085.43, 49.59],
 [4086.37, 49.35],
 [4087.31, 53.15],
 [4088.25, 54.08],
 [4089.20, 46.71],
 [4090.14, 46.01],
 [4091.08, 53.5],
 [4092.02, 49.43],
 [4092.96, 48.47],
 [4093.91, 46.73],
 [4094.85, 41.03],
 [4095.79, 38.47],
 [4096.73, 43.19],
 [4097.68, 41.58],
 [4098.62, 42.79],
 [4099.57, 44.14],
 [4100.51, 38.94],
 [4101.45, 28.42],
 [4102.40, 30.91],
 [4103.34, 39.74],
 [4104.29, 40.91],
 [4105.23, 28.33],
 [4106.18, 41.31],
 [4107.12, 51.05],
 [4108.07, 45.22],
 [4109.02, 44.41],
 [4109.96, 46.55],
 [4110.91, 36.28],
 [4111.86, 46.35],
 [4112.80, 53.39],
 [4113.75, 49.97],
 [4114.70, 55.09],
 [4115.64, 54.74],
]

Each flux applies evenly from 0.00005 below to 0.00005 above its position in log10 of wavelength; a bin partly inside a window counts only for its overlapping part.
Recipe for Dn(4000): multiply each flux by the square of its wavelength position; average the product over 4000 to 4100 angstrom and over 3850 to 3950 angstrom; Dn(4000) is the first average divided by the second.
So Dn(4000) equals 1.37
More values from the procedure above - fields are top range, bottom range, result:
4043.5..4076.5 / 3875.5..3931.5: 1.46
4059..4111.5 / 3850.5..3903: 1.33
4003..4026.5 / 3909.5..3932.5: 1.36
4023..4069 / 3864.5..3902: 1.50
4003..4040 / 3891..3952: 1.35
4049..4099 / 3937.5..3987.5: 1.34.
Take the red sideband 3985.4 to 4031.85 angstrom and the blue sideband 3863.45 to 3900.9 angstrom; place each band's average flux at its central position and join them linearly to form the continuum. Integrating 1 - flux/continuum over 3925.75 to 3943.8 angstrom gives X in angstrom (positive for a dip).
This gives 4.0 angstrom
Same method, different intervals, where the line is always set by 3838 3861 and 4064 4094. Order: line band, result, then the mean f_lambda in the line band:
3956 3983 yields 6.51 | 34.4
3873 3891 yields 3.00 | 34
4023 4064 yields -3.13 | 52.8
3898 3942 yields 2.14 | 40.6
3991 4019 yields -3.28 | 52.6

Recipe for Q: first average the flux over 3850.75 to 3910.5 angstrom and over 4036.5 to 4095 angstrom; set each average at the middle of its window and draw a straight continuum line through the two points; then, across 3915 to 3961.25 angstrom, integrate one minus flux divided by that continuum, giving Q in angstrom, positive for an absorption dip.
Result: 2.8 angstrom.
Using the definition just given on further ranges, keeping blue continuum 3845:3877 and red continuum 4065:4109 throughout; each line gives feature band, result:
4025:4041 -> -1.7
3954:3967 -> 2.2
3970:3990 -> 1.7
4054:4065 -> -1.2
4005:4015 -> -1.4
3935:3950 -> 1.0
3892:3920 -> 0.9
